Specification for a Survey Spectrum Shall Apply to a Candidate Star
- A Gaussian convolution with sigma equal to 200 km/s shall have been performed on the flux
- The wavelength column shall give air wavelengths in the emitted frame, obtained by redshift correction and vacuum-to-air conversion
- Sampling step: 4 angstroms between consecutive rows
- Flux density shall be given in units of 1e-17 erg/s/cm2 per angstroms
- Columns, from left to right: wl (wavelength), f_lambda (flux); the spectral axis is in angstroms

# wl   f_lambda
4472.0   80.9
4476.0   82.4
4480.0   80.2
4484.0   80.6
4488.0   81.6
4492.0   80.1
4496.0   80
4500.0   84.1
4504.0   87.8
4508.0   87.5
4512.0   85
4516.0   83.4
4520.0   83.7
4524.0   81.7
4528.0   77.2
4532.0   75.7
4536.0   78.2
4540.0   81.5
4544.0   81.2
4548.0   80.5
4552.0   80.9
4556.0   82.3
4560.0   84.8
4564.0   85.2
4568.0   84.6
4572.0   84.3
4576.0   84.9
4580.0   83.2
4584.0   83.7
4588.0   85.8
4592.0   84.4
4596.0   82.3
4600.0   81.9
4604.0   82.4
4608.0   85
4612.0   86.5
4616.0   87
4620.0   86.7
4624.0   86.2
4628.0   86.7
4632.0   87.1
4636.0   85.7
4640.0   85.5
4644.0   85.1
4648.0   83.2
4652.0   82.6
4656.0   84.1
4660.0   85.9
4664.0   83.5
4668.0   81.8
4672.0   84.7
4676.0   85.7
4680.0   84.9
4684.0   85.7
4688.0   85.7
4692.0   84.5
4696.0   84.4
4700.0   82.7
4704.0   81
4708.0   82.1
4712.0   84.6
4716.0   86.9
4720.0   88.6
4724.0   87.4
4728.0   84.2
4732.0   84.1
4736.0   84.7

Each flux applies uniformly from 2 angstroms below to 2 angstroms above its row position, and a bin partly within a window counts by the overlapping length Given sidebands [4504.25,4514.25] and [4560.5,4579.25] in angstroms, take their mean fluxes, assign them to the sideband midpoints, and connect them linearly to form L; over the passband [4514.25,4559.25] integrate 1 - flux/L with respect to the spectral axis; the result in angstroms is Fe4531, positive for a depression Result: 2.6 angstroms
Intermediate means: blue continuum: 86.5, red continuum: 84.7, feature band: 80.7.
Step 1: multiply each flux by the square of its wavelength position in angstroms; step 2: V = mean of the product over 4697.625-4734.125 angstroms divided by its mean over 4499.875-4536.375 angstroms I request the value 1.1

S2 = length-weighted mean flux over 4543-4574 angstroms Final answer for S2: 83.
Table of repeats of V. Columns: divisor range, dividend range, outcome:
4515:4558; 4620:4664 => 1.11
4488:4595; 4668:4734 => 1.10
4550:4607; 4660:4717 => 1.06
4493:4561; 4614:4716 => 1.10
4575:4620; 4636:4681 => 1.03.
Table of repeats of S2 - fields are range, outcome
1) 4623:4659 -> 85.1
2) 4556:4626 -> 84.6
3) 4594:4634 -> 85.2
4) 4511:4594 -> 82.5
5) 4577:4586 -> 83.6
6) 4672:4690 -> 85.4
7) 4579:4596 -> 84.1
